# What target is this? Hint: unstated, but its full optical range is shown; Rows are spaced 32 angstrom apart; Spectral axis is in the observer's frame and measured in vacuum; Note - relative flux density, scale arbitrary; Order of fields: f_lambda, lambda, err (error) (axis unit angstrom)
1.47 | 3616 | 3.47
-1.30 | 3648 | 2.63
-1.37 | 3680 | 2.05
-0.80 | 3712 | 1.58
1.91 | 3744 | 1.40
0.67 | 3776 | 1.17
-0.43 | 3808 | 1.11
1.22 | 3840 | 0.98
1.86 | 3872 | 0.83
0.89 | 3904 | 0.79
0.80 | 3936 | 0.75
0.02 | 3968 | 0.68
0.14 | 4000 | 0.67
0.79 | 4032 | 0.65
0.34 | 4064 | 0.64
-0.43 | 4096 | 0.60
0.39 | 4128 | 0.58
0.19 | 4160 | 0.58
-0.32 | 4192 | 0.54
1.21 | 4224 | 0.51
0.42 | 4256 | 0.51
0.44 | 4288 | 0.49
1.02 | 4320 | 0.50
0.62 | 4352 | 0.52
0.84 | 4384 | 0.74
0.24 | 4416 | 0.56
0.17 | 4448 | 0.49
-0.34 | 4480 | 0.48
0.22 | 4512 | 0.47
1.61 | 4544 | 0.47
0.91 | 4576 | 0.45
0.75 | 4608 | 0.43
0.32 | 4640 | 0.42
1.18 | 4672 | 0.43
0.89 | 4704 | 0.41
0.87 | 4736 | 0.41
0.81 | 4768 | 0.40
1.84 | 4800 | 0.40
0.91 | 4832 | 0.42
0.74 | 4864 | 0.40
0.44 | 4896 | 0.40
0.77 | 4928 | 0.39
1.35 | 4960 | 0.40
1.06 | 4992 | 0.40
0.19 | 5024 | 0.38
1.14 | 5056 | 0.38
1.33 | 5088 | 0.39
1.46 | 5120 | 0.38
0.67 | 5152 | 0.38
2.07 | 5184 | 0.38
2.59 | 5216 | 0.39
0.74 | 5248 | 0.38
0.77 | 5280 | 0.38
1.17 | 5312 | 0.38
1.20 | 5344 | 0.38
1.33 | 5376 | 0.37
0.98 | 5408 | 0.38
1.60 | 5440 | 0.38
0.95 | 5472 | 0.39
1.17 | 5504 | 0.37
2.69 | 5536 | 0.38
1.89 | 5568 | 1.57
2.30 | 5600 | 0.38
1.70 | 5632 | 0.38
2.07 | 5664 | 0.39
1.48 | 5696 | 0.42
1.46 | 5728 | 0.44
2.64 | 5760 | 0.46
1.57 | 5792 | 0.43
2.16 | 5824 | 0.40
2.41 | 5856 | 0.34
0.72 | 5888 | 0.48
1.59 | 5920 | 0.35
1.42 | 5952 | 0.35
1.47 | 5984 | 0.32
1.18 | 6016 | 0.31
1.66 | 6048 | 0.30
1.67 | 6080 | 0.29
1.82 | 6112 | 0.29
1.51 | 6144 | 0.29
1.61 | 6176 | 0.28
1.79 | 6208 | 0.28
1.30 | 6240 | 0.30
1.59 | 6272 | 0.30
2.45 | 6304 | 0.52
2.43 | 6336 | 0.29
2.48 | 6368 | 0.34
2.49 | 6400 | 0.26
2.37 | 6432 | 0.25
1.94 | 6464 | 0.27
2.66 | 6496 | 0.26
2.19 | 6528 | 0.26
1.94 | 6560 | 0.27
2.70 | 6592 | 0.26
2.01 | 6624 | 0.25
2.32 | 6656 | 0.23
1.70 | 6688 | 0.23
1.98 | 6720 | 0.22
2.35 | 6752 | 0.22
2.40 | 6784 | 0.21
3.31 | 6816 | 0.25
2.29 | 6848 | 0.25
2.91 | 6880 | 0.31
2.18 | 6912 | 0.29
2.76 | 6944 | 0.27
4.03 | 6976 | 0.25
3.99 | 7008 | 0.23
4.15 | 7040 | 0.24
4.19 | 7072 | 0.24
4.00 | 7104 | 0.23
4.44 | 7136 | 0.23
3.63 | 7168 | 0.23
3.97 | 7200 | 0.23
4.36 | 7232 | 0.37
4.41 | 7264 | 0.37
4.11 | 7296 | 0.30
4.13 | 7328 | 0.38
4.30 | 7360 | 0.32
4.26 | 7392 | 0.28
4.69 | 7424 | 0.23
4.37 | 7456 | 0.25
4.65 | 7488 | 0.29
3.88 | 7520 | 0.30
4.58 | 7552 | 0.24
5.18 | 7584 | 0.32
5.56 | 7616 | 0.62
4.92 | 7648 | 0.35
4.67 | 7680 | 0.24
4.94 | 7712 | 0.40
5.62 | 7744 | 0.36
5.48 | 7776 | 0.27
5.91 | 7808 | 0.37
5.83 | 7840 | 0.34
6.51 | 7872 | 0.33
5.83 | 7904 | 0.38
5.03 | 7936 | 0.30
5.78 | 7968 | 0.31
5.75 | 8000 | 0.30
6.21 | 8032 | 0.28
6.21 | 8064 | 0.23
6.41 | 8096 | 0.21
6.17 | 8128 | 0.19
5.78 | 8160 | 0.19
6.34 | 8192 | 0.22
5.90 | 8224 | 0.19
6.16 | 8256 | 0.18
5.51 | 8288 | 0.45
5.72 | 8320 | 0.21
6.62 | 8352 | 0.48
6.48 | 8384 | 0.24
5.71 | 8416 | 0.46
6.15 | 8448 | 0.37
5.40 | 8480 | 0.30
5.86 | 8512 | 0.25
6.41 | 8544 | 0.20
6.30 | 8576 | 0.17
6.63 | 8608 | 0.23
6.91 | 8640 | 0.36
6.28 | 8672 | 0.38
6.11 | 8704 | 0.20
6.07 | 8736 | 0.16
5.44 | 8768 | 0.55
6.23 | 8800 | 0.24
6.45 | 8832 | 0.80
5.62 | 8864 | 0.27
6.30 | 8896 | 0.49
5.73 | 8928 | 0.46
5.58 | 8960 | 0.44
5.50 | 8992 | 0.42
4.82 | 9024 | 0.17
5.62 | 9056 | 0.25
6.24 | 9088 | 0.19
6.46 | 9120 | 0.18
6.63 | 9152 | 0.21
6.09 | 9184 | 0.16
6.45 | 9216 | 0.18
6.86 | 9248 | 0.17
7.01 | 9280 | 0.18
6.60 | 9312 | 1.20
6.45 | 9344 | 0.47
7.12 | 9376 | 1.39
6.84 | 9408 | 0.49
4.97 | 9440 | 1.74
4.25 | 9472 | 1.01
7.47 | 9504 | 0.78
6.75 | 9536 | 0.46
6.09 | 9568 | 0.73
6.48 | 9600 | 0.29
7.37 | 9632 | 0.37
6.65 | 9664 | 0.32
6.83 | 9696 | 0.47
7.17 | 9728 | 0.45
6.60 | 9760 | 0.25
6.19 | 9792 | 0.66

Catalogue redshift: 0.74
